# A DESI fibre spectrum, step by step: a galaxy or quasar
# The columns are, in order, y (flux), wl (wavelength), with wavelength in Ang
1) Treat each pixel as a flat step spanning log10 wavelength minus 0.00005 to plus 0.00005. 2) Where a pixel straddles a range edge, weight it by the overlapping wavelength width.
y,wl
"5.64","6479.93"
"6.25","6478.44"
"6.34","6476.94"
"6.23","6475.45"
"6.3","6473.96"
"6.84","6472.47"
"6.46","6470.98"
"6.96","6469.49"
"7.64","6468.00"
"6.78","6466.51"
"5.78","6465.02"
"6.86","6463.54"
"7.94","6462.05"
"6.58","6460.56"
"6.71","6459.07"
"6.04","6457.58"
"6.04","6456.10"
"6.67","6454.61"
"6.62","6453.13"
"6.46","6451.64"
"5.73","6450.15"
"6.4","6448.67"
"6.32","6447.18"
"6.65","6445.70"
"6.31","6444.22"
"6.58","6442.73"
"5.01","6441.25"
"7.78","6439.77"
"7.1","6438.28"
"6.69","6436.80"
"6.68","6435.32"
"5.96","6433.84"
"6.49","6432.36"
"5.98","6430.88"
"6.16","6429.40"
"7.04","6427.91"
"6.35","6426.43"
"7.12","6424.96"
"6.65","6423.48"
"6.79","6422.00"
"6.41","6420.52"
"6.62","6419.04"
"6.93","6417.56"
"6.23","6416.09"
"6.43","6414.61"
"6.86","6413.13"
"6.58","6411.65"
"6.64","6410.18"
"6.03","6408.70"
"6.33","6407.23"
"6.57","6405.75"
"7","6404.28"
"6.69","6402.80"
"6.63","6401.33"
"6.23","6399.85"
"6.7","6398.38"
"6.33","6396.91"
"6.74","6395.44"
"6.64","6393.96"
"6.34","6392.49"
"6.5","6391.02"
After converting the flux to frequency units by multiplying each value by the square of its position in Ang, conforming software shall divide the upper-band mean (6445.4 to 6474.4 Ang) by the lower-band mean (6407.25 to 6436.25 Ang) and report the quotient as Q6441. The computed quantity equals 1.02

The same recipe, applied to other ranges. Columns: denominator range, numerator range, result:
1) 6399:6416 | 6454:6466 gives 1.02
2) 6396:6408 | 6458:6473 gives 1.06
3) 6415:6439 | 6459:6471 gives 1.06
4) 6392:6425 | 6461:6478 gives 1.04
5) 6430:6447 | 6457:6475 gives 1.05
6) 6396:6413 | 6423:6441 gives 1.02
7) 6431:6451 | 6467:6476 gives 1.06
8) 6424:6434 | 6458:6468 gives 1.06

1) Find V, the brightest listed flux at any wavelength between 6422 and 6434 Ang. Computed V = 7.12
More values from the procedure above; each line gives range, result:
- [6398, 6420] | 7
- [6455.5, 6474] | 7.94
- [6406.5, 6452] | 7.78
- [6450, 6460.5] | 6.71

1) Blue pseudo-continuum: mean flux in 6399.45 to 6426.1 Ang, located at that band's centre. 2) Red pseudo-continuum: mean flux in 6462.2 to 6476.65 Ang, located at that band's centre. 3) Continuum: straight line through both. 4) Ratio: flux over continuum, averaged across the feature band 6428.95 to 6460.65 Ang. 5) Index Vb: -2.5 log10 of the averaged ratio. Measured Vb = 0.04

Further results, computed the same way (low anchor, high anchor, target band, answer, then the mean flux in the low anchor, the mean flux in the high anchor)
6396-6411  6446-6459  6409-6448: -0.02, 6.52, 6.32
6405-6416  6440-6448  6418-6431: -0.03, 6.48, 6.28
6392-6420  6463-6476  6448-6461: 0.05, 6.55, 6.66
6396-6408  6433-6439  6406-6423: 0.01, 6.56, 6.61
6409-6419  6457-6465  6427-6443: 0.03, 6.59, 6.75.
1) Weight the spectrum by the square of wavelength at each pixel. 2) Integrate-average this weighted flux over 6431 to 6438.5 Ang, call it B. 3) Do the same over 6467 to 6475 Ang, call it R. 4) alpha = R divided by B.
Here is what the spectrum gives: 1.06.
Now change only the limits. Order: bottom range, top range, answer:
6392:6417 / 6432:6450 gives 1.00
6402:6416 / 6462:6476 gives 1.05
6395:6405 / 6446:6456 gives 0.98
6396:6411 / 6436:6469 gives 1.02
